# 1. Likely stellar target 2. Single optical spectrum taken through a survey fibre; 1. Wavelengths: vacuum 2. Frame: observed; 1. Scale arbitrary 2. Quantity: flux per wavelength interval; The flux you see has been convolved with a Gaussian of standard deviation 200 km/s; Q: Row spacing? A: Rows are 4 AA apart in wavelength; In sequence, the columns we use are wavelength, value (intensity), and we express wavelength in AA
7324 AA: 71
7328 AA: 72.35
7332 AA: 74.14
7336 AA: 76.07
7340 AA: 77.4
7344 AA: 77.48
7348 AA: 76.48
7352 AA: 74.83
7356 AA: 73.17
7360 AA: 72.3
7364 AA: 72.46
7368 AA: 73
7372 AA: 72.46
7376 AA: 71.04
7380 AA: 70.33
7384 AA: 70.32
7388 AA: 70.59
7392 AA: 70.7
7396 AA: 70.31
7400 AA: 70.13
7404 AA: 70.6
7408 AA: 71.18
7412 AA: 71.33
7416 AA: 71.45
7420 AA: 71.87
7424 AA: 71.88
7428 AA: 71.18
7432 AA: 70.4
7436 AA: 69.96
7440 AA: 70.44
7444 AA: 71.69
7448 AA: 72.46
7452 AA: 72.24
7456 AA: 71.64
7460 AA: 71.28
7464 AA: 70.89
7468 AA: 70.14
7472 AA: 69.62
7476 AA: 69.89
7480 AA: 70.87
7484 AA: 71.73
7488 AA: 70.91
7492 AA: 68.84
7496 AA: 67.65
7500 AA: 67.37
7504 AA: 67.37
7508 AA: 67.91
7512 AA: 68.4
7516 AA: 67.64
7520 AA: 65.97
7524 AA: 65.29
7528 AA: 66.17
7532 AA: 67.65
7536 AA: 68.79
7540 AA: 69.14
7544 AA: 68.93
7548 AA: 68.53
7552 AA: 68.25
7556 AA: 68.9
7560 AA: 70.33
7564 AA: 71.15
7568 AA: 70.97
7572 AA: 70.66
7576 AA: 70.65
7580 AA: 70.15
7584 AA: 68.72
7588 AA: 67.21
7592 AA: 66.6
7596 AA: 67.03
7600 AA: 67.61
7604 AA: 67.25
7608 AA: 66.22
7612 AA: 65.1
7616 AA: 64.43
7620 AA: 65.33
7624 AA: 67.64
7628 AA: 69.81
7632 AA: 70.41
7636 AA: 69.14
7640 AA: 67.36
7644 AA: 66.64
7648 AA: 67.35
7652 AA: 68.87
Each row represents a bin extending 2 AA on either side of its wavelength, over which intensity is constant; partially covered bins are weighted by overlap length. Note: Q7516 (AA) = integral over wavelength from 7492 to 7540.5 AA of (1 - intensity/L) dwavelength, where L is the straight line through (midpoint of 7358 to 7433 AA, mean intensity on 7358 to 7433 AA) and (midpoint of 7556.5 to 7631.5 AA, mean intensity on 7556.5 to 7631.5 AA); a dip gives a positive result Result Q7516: 1.37 AA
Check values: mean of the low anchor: 71.2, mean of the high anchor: 68.2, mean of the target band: 67.5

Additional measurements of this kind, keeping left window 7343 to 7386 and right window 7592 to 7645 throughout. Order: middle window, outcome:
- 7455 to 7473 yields 0.0 AA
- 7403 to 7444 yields 0.3 AA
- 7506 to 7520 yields 0.4 AA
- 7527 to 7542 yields 0.2 AA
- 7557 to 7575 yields -0.6 AA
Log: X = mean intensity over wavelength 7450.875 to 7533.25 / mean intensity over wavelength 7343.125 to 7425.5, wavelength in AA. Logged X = 0.96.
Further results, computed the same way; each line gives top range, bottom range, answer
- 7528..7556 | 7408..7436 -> 0.96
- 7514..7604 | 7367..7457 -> 0.96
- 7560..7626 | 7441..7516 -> 0.97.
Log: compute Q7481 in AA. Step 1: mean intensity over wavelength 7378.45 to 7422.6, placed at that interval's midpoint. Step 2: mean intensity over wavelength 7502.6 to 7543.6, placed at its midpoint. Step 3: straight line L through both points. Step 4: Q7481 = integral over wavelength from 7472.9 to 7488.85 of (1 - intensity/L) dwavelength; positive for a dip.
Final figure -0.5 AA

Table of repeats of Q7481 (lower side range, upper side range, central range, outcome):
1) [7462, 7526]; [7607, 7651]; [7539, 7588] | -1.2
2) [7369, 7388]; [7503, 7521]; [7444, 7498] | -1.6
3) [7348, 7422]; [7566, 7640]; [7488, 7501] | 0.3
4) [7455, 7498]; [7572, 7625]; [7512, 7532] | 0.7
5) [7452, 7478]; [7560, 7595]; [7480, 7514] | 0.7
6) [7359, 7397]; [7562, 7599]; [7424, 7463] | -0.3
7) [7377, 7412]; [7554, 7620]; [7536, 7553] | 0.0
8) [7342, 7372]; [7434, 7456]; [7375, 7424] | 1.3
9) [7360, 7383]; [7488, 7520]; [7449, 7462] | -0.4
